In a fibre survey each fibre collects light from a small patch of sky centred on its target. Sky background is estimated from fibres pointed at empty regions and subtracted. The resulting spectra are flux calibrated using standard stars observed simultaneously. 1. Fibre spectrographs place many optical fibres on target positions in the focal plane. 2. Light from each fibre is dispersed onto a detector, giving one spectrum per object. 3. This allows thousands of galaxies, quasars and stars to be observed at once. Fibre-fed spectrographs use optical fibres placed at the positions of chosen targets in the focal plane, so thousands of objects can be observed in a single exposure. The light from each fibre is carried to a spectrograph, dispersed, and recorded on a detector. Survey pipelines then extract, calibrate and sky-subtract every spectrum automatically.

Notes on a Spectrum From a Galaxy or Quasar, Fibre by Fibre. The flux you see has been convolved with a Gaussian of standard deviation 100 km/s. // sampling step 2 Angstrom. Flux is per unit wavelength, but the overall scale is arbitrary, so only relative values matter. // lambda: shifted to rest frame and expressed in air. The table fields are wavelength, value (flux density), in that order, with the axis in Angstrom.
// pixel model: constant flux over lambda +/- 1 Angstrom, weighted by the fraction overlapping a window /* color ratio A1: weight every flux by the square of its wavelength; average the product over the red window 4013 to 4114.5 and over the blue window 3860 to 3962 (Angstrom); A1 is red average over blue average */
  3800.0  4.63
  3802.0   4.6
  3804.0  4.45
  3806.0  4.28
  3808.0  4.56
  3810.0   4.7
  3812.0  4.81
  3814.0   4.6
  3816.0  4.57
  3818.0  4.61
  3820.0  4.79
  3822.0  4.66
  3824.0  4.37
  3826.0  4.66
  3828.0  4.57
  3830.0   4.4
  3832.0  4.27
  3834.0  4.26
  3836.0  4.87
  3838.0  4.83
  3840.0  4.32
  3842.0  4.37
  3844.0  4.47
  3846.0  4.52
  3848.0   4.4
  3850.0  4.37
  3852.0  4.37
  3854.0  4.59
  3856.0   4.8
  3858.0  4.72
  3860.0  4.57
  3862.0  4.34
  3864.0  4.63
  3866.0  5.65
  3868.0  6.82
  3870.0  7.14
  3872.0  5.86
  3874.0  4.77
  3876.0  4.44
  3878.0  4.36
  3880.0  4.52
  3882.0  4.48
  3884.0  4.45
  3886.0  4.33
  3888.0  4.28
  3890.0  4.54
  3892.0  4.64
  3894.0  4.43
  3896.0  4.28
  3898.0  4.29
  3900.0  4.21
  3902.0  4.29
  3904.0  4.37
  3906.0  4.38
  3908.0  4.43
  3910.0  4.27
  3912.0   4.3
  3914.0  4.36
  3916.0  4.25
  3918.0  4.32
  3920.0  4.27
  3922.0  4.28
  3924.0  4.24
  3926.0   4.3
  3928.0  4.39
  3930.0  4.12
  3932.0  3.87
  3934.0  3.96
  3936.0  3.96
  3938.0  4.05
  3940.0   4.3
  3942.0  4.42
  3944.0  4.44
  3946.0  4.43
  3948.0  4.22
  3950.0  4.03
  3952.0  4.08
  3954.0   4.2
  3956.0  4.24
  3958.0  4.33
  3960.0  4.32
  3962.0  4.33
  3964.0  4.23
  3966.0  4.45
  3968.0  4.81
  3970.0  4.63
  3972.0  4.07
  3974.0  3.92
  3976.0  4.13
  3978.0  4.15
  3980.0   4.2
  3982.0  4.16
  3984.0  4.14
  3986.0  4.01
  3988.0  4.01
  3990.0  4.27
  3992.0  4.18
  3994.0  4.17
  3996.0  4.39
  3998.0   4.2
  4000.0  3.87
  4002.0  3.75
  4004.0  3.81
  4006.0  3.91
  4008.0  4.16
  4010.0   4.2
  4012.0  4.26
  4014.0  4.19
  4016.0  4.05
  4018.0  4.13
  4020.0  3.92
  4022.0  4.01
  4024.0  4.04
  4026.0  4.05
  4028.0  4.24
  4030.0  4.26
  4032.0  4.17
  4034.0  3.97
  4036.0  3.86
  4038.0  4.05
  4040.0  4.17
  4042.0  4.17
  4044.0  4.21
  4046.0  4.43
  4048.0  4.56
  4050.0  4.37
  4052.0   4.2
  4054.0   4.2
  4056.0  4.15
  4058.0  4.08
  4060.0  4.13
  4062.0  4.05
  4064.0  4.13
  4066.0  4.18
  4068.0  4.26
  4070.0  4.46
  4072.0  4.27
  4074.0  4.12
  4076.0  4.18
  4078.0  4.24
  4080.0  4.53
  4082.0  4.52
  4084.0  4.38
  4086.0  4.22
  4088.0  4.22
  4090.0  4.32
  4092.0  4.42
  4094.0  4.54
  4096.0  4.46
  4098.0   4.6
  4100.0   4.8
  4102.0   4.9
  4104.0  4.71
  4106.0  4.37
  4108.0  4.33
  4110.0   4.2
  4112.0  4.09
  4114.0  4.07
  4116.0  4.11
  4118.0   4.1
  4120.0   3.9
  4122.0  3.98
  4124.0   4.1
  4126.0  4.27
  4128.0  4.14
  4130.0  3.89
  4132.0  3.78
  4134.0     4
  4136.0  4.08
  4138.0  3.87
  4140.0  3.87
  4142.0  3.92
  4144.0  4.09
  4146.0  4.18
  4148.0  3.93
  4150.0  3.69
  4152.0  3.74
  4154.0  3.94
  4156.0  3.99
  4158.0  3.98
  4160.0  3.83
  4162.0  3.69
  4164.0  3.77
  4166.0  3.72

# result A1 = 1.0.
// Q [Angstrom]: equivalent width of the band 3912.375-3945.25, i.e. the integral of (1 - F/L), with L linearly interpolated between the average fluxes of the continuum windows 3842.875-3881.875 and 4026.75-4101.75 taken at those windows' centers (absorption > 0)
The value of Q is 3.3 Angstrom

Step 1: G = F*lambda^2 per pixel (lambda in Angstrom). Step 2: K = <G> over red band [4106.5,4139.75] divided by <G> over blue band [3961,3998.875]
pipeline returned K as 1.03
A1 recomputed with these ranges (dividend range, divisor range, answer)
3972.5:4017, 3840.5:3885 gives 0.90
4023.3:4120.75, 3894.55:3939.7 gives 1.09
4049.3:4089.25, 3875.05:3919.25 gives 1.06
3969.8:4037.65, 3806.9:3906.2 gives 0.95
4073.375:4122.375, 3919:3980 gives 1.10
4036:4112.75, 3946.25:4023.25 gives 1.08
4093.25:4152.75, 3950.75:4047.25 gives 1.06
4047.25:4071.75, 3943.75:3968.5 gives 1.03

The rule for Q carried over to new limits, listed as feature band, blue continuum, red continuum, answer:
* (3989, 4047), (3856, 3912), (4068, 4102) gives 5.2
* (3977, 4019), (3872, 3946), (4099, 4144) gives 1.6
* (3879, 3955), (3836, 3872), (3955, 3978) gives 4.7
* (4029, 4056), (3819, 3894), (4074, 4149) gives 1.0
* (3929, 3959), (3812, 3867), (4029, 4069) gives 1.4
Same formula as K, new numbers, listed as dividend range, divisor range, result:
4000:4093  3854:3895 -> 0.93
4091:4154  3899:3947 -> 1.08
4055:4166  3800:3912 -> 1.02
